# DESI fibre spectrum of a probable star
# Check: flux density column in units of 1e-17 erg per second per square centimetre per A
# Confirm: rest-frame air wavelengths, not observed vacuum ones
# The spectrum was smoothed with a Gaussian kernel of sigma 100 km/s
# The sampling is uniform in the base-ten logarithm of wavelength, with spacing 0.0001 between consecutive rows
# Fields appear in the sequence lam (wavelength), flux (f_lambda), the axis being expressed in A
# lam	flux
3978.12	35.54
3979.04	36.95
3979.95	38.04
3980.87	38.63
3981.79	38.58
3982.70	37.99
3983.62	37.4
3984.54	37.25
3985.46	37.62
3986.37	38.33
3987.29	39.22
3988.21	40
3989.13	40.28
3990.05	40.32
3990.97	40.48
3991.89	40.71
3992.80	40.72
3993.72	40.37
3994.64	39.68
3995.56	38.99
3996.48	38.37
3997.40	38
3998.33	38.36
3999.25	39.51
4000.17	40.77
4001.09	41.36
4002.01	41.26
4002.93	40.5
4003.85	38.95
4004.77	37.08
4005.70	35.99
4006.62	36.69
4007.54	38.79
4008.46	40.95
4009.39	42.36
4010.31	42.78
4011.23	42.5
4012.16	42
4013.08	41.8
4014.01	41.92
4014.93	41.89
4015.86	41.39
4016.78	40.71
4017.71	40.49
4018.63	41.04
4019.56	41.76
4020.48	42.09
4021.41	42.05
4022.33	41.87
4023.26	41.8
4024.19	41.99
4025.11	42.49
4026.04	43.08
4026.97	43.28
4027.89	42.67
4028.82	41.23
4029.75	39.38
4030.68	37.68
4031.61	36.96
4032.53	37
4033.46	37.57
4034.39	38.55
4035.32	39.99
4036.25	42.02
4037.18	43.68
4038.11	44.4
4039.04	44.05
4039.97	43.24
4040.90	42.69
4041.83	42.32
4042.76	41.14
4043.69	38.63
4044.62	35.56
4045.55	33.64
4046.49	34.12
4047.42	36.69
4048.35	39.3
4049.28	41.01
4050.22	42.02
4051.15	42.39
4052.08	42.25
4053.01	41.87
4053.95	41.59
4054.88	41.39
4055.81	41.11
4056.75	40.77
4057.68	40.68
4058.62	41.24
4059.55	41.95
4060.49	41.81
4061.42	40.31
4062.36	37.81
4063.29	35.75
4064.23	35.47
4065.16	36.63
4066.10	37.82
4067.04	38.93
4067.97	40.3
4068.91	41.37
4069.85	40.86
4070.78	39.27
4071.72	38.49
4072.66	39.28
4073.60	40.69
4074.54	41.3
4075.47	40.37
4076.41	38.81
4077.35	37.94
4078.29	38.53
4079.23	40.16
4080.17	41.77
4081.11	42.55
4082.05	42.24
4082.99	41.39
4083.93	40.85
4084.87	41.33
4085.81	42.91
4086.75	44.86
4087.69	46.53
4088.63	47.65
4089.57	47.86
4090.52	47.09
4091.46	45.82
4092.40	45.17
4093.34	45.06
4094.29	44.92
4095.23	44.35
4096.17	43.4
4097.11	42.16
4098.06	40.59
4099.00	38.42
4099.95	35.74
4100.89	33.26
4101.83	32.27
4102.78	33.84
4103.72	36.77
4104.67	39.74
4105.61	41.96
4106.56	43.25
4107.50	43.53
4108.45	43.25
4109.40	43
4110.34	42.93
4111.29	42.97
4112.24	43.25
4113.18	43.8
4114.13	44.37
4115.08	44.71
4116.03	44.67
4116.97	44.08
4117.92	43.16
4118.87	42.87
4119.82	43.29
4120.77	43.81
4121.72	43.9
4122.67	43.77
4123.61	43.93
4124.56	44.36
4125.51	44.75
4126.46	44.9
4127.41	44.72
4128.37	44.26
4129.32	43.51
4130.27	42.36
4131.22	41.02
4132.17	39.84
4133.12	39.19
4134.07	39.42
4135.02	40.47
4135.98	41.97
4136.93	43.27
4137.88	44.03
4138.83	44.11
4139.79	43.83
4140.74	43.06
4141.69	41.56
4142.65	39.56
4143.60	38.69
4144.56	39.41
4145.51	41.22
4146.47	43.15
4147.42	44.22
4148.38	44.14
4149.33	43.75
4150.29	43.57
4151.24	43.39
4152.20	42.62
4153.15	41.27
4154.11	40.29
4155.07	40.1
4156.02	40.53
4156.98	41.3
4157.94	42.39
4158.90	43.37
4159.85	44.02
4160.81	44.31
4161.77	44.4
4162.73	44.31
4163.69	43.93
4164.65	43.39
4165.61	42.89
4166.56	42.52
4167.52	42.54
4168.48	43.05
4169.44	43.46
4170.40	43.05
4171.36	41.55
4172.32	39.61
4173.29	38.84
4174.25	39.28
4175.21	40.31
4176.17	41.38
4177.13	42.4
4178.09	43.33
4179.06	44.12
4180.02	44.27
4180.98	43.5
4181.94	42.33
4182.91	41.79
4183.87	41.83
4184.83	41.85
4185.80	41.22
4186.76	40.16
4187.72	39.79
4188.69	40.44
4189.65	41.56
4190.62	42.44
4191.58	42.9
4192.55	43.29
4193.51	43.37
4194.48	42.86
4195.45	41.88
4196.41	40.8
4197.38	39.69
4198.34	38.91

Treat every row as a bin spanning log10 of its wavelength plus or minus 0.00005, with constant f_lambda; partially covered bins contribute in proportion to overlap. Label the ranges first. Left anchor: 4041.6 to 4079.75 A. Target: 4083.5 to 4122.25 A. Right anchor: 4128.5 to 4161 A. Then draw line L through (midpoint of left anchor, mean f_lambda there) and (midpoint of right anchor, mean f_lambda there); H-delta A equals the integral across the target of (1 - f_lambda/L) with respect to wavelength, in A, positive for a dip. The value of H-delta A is -1.6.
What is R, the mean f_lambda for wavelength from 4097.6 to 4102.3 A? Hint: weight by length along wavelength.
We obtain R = 36.1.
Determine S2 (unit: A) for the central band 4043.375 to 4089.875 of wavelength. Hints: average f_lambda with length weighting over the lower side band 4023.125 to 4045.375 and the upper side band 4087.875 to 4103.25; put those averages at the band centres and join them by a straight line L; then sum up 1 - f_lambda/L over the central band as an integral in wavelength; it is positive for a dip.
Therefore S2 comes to 1.1 A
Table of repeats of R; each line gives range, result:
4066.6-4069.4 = 40.2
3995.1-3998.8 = 38.3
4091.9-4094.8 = 45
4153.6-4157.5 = 40.5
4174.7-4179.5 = 42.3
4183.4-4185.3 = 41.9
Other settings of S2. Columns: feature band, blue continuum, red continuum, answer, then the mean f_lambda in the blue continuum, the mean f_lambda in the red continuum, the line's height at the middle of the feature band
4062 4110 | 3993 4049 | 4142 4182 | 0.4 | 40.3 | 42.3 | 41.2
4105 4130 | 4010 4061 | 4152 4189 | -1.2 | 40.9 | 42.1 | 41.6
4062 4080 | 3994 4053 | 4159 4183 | 0.9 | 40.4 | 42.6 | 41.1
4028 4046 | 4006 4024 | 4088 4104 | 0.6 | 41.3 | 41.5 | 41.3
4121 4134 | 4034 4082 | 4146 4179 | -0.4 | 40.1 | 42.5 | 41.7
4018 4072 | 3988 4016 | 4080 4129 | 1.2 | 40.1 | 42.7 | 41.2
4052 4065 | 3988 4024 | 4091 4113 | 0.2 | 40.4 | 41.2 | 40.8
